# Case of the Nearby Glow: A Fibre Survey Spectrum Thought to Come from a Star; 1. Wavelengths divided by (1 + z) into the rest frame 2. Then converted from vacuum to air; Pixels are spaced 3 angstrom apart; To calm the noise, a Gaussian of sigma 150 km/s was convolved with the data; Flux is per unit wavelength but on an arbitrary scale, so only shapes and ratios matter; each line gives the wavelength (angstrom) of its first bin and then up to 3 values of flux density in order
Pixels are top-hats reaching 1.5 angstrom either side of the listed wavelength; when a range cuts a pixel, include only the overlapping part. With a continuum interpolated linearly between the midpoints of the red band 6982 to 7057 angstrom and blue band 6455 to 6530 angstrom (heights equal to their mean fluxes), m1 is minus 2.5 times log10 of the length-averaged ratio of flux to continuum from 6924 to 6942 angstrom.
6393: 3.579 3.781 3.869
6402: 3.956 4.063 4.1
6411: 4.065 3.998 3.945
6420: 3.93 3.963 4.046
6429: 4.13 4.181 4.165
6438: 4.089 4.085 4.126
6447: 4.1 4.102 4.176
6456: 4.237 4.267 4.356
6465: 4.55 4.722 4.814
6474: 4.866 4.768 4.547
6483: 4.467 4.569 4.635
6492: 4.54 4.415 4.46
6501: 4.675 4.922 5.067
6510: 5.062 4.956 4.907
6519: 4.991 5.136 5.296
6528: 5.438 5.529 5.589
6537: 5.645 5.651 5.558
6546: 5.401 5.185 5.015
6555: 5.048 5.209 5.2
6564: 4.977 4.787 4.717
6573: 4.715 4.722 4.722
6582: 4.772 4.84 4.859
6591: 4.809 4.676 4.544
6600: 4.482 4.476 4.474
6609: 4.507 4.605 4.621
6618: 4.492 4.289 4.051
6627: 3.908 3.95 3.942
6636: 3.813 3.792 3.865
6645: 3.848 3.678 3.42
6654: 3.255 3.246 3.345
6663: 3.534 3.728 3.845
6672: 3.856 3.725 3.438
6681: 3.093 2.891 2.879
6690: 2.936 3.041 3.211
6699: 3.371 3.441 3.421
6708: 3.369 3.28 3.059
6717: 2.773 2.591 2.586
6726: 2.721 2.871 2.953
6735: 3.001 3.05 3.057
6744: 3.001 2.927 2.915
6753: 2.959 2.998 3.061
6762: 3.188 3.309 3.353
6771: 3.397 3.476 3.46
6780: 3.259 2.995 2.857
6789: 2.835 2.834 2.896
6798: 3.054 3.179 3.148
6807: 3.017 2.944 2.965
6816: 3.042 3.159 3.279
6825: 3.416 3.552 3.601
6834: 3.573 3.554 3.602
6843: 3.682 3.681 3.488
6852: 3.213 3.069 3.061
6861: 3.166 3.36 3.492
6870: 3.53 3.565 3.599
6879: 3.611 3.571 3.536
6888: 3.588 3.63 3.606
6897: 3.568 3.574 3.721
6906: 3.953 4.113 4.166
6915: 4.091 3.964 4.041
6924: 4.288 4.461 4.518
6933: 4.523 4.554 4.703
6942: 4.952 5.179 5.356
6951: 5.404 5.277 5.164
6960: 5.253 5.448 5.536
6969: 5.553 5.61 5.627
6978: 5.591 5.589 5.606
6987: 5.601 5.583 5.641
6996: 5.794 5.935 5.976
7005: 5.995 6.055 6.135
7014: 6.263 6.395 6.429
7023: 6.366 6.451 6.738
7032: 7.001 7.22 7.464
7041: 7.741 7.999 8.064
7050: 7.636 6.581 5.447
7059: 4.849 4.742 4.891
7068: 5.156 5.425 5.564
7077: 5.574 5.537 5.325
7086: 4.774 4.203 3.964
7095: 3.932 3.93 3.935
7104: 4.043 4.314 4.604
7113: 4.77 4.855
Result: 0.33 mag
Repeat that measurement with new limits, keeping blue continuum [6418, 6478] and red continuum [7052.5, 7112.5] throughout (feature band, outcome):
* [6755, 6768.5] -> 0.388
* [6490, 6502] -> -0.050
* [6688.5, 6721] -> 0.387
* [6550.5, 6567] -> -0.160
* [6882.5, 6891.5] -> 0.283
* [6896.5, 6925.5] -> 0.178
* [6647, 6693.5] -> 0.304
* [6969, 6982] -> -0.186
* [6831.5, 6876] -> 0.319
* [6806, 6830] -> 0.397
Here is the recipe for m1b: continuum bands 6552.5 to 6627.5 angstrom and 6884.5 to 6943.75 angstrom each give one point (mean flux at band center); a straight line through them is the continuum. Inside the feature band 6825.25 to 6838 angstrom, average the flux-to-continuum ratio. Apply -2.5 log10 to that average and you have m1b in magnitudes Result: 0.19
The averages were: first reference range 4.67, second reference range 4.09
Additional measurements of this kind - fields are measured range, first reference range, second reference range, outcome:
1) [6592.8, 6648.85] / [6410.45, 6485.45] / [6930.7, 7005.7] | 0.11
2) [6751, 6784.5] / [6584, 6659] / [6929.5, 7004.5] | 0.41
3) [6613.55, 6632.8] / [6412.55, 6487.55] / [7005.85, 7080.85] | 0.16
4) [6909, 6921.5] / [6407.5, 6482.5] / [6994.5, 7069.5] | 0.41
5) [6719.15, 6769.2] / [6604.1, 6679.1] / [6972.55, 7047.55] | 0.47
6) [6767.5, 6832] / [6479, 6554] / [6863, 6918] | 0.26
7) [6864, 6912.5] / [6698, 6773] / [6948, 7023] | 0.27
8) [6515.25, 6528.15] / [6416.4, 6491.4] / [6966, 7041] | -0.13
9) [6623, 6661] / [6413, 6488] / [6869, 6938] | 0.12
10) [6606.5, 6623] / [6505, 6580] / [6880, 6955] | 0.11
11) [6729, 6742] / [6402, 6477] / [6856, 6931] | 0.29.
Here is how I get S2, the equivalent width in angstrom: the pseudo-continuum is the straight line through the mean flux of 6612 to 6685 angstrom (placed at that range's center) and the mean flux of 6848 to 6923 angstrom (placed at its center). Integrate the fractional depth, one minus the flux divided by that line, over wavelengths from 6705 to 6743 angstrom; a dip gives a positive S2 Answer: 7.7 angstrom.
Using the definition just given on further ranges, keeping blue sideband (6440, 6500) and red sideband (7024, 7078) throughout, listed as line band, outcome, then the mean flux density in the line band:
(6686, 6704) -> 7.0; 3.16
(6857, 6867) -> 4.3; 3.25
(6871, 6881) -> 3.8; 3.59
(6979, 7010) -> 2.0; 5.78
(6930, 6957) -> 4.7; 4.98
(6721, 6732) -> 5.3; 2.75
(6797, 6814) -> 7.7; 3.05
